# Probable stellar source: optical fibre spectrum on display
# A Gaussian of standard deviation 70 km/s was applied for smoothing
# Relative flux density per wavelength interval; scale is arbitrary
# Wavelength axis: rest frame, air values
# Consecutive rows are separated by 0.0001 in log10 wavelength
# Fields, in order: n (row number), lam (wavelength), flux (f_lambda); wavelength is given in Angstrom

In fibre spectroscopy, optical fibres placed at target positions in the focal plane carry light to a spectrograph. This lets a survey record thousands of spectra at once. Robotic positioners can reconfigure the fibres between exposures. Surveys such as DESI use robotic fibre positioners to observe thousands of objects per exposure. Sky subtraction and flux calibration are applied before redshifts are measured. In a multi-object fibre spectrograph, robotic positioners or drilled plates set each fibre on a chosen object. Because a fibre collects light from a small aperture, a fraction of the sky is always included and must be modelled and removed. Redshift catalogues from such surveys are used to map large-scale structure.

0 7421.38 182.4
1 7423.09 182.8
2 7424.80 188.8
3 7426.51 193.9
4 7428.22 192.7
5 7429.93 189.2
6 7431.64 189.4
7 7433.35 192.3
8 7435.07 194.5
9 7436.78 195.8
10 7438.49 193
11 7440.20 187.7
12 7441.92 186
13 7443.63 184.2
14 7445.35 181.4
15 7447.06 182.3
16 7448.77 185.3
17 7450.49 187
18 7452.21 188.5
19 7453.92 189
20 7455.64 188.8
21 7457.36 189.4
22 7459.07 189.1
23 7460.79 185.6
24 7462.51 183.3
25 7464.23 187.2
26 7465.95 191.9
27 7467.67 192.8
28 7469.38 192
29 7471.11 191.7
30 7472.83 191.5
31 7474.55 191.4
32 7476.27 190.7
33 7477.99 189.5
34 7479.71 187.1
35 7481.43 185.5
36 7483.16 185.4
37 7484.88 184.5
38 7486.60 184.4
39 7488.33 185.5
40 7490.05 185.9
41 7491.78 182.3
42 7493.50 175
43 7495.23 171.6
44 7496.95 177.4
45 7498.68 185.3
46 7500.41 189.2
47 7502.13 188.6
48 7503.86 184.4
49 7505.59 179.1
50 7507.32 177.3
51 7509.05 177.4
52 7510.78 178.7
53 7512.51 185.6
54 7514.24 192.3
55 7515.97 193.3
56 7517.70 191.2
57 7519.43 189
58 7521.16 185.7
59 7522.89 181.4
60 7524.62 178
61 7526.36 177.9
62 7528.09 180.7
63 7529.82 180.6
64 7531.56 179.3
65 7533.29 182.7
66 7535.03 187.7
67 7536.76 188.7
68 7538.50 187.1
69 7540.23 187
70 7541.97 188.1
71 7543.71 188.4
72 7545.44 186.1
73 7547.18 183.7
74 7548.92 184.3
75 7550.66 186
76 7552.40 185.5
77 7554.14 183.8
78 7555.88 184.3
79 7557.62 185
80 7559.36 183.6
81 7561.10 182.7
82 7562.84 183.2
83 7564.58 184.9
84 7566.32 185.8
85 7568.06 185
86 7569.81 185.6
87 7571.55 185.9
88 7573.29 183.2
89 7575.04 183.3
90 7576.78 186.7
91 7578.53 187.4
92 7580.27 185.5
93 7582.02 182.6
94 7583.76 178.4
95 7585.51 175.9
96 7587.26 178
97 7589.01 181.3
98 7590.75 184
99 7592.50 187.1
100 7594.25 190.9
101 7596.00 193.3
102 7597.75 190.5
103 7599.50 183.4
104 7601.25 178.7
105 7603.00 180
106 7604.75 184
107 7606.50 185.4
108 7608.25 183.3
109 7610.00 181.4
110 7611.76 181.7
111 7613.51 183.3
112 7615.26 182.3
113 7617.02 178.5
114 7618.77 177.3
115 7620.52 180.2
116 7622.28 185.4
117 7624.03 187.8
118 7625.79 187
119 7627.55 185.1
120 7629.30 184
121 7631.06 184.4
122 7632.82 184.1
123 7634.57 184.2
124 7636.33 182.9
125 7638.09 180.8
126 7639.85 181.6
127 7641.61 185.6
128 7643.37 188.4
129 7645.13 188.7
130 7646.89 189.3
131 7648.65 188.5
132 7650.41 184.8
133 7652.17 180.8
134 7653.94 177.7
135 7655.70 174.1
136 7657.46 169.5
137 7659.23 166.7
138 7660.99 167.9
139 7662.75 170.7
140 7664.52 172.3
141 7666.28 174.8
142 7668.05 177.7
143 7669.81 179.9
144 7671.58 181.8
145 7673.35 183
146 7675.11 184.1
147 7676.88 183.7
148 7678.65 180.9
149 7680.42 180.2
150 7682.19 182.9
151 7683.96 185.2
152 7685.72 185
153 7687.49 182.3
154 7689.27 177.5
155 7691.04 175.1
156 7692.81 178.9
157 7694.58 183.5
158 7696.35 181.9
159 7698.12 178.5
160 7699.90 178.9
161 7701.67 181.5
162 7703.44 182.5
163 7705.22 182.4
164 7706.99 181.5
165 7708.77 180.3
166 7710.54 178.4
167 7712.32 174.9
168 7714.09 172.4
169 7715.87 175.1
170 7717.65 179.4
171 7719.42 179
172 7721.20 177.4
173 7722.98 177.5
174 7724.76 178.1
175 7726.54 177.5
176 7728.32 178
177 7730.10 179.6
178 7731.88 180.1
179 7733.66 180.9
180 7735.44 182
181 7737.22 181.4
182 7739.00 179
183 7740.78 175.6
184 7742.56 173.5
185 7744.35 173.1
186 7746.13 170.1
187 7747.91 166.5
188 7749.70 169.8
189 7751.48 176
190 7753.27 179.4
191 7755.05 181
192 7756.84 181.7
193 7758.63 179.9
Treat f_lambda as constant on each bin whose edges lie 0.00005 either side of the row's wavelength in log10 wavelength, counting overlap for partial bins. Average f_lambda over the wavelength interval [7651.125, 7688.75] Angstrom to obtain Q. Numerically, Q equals 178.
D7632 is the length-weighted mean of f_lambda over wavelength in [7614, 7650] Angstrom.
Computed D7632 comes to 184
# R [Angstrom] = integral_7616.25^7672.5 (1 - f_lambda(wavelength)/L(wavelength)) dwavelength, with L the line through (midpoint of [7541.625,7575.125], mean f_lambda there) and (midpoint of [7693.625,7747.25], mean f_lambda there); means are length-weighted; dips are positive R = 0.2 Angstrom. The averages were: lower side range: 185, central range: 181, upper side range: 178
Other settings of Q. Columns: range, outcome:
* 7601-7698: 181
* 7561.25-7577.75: 185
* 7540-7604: 185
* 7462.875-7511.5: 185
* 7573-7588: 182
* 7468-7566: 185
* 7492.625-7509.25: 181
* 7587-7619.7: 184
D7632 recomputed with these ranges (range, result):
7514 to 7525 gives 188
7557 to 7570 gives 184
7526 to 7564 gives 184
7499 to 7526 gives 185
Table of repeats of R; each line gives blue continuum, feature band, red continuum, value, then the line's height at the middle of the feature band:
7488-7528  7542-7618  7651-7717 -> -1.20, 181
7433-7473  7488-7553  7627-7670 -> 0.64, 186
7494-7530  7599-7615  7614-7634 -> 0.09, 183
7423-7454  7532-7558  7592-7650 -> 0.07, 186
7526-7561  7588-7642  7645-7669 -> -1.19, 180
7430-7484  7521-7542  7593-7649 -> 0.40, 187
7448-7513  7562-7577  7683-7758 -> -0.15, 183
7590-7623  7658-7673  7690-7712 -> 0.60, 181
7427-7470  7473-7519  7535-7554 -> 0.71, 188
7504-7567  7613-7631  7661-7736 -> -0.15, 182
